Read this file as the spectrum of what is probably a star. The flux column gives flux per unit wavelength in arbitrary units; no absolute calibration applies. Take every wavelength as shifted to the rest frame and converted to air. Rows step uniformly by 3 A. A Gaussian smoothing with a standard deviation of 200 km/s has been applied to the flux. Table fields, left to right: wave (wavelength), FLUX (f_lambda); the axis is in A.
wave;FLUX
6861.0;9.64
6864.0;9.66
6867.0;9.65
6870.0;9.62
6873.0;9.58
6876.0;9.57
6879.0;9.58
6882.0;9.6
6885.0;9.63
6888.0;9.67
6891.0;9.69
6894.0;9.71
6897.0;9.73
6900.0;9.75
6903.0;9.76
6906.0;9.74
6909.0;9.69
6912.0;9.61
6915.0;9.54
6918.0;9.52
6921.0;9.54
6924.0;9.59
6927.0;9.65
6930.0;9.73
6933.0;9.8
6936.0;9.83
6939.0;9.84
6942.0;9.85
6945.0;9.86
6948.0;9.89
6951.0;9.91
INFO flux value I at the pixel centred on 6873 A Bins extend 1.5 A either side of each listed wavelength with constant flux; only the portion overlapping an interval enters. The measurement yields 9.58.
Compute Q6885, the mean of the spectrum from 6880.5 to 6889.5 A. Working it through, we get 9.63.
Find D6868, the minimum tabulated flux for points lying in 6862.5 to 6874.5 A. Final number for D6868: 9.58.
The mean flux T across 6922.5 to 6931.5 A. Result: 9.66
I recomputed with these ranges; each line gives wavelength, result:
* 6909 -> 9.69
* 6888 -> 9.67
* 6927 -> 9.65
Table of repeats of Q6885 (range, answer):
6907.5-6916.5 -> 9.61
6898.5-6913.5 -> 9.71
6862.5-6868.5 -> 9.66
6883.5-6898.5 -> 9.69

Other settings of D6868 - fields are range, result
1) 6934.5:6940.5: 9.83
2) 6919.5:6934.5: 9.54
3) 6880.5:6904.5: 9.6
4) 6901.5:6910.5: 9.69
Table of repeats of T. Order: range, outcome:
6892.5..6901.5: 9.73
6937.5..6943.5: 9.84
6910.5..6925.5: 9.56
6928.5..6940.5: 9.8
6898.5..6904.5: 9.76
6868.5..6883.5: 9.59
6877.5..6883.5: 9.59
